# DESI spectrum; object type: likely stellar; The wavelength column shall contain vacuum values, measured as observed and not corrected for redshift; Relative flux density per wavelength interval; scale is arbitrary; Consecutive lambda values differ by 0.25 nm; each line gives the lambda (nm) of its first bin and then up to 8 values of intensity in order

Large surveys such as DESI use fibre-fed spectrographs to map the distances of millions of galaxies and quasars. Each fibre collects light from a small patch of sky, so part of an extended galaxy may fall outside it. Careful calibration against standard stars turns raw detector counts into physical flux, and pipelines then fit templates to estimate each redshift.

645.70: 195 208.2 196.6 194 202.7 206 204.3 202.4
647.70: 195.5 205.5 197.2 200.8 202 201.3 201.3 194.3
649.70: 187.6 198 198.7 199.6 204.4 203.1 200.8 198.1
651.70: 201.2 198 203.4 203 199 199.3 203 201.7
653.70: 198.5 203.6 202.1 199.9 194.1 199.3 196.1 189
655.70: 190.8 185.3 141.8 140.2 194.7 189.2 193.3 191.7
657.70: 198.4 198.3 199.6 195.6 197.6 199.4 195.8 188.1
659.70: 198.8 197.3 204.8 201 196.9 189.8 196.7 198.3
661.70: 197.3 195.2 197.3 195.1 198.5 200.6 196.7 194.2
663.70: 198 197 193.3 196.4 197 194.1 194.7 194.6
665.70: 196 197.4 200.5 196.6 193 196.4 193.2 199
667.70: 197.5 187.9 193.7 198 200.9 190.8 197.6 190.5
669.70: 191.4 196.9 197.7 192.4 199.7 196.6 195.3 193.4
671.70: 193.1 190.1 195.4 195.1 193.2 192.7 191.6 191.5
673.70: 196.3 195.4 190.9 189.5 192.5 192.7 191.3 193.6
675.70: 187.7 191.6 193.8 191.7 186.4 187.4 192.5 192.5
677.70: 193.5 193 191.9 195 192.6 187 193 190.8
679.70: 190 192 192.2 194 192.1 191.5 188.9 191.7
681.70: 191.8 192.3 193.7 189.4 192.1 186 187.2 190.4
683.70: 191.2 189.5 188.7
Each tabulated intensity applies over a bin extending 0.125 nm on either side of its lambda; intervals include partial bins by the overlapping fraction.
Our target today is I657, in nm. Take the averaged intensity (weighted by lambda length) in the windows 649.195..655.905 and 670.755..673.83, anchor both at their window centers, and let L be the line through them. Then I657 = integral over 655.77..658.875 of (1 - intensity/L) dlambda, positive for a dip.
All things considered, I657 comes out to 0.18 nm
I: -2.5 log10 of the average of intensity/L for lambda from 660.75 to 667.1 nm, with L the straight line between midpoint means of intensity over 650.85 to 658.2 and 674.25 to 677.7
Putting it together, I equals -0.02 mag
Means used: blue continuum 194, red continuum 191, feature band 196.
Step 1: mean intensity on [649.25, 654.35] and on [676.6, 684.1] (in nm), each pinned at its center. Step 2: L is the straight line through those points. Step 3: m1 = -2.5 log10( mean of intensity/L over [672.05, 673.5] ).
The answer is 0.00 mag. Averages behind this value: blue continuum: 200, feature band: 193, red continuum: 191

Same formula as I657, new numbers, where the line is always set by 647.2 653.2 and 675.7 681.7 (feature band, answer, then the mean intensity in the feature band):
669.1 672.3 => -0.013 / 195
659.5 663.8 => -0.017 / 197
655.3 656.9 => 0.189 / 175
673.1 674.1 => -0.004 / 194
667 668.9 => -0.009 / 196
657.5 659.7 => 0.010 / 197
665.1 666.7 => -0.009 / 196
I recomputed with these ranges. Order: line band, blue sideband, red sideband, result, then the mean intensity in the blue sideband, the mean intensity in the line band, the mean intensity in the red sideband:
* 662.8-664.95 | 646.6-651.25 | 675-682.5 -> -0.004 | 200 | 197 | 192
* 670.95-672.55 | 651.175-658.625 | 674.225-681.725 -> -0.011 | 194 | 194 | 191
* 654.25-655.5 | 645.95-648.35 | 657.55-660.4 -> 0.013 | 201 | 196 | 198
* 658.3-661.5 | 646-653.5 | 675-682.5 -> 0.001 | 200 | 197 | 192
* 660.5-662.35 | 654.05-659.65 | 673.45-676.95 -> -0.031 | 190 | 196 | 192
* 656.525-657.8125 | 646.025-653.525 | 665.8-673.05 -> 0.038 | 200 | 191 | 195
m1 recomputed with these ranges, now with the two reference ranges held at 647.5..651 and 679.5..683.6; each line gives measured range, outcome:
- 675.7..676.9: 0.01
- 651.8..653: -0.01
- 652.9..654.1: -0.02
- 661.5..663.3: -0.01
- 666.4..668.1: 0.00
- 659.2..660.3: 0.00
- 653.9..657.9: 0.05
